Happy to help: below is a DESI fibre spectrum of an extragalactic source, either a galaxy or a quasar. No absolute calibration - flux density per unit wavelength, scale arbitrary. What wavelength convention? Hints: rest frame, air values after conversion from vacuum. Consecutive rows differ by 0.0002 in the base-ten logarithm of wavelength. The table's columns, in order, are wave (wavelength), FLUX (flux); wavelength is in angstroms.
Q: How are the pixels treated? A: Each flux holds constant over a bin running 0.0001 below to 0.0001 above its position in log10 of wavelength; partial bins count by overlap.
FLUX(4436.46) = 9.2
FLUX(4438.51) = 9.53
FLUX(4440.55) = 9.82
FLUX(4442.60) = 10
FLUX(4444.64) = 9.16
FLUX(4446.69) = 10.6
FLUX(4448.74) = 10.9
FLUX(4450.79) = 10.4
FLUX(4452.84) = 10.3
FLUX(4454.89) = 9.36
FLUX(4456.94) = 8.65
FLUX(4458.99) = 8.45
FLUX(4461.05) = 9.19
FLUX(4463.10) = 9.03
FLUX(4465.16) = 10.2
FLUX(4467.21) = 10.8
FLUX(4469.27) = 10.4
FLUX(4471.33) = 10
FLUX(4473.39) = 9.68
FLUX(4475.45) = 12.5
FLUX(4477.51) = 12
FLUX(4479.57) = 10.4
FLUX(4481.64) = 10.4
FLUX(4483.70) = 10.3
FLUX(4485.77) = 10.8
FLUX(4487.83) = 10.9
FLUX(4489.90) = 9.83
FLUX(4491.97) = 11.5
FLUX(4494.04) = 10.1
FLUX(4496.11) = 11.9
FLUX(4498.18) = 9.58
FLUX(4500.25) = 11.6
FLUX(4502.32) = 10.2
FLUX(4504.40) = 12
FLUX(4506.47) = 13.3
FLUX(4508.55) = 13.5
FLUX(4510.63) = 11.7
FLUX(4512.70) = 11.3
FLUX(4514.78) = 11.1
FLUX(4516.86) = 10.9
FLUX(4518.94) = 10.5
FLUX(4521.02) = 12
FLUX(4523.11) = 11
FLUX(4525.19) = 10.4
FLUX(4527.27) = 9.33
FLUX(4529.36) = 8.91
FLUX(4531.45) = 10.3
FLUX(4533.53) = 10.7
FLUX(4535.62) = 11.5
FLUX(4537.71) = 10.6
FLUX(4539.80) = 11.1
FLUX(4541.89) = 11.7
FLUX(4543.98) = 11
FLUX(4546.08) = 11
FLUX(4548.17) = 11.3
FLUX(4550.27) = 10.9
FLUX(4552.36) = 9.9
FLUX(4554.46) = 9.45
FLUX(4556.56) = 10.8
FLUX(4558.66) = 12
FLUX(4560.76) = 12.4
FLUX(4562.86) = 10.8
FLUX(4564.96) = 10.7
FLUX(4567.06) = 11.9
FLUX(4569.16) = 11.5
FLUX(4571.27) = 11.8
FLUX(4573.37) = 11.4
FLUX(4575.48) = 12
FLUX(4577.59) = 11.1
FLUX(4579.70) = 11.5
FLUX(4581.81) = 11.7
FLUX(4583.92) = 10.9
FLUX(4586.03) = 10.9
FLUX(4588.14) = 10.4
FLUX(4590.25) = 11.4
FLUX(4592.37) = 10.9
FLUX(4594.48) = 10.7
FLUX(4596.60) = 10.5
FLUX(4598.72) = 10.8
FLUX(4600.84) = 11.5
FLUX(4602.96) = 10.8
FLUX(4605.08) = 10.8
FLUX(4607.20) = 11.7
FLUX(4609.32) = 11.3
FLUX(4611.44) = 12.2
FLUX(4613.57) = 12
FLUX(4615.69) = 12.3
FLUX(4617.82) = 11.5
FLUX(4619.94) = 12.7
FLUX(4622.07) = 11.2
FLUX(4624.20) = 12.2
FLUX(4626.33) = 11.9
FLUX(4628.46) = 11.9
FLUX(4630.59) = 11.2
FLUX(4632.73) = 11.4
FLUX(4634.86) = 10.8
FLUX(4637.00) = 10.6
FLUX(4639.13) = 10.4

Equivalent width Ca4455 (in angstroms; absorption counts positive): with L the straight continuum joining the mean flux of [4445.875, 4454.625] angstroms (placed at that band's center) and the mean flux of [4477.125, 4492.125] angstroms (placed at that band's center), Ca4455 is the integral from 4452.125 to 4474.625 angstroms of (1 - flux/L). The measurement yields 1.9 angstroms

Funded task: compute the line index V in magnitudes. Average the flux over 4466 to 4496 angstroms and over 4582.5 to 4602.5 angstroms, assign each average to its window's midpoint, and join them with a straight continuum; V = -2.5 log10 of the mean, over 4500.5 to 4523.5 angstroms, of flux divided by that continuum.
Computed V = -0.081 mag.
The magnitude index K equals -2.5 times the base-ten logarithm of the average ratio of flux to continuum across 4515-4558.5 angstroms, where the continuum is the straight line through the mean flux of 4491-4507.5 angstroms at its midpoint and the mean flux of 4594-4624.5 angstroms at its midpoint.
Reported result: 0.06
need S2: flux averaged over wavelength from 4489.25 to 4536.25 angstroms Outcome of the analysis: 11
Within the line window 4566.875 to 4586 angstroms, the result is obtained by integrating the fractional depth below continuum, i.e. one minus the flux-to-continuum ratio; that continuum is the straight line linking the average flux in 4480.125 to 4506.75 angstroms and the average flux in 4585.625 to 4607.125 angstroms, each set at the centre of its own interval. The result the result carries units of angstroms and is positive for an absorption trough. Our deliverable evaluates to -1.0 angstroms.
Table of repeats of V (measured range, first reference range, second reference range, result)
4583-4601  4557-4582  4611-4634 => 0.08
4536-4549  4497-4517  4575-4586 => 0.03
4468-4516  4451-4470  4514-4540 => -0.10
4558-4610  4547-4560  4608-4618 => 0.01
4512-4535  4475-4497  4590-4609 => 0.04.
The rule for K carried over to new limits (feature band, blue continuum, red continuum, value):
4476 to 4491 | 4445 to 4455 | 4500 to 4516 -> 0.05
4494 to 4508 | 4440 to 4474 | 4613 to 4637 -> -0.11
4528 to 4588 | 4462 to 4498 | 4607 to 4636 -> 0.02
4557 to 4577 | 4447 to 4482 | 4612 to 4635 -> -0.04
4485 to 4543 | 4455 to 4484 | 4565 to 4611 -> -0.05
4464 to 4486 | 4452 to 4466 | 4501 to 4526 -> -0.08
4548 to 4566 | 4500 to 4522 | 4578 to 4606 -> 0.04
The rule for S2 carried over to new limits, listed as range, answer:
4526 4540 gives 10.3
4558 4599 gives 11.3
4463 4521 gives 11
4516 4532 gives 10.4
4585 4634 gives 11.4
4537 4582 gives 11.2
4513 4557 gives 10.7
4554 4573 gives 11.3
